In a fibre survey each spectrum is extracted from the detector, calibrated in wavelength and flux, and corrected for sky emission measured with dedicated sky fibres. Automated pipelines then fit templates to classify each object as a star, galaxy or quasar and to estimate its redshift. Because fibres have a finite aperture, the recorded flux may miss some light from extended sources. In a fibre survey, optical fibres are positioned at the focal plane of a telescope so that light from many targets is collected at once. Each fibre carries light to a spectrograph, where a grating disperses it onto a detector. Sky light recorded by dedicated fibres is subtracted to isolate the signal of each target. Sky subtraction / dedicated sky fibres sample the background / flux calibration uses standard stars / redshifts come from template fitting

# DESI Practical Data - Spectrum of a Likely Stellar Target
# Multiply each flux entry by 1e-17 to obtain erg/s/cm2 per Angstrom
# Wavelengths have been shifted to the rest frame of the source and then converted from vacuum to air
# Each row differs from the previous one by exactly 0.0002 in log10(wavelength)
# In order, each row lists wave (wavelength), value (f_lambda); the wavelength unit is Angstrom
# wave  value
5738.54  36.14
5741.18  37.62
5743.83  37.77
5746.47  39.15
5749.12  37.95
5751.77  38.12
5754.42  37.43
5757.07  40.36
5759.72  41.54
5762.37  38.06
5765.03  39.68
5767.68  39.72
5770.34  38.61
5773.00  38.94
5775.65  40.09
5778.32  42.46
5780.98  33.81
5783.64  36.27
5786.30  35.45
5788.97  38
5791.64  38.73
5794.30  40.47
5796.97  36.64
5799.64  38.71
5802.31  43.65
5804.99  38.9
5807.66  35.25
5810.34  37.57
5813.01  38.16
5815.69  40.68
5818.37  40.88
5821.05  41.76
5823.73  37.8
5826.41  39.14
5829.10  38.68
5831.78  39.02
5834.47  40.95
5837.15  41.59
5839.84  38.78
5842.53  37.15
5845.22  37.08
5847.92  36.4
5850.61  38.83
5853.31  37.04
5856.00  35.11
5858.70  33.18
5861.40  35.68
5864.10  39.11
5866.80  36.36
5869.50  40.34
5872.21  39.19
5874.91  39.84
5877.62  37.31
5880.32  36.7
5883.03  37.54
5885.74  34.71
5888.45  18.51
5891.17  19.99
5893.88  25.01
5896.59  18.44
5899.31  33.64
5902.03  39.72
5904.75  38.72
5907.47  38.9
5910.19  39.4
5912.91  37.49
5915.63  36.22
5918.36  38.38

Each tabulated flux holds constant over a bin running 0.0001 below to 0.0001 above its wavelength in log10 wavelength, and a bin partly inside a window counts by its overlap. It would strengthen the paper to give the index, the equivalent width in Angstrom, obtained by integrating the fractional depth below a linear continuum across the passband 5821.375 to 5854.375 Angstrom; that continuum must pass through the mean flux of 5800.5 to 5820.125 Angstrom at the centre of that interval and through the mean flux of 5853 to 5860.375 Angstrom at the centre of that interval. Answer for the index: -1.8 Angstrom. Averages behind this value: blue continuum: 39.3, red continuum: 34.9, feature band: 38.6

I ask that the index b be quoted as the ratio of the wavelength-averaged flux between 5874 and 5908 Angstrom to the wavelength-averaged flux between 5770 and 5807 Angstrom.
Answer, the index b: 0.8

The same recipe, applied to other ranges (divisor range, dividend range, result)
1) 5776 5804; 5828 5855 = 1.00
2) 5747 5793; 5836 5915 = 0.91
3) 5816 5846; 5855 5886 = 0.94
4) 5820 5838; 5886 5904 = 0.67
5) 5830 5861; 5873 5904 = 0.83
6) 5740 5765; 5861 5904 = 0.86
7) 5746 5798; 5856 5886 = 0.97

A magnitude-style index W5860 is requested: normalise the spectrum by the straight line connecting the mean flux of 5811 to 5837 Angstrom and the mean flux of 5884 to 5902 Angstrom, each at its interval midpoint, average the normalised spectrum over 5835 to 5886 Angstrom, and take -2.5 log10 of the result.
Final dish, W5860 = -0.16 mag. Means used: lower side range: 39.7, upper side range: 26.4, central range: 37.6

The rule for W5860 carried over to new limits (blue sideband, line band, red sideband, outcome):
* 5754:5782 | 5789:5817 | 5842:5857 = -0.02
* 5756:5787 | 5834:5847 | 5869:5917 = -0.08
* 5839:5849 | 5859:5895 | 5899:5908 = 0.12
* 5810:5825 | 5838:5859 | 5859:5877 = 0.05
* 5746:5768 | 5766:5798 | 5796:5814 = 0.01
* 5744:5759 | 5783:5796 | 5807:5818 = 0.02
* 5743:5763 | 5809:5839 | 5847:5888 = -0.06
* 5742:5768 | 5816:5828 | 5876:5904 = -0.15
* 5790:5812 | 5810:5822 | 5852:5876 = -0.04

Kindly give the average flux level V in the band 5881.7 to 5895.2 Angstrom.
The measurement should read 27.1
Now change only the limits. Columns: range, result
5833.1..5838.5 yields 41.3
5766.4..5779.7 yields 39.9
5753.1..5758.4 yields 38.9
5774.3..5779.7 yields 41.2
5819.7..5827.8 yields 39.6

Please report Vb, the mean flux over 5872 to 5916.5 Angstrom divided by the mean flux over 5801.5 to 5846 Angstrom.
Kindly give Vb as 0.9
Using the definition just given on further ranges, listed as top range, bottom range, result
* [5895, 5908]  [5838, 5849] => 0.89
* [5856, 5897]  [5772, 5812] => 0.87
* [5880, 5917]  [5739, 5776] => 0.83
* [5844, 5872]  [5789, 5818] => 0.95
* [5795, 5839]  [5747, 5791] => 1.02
